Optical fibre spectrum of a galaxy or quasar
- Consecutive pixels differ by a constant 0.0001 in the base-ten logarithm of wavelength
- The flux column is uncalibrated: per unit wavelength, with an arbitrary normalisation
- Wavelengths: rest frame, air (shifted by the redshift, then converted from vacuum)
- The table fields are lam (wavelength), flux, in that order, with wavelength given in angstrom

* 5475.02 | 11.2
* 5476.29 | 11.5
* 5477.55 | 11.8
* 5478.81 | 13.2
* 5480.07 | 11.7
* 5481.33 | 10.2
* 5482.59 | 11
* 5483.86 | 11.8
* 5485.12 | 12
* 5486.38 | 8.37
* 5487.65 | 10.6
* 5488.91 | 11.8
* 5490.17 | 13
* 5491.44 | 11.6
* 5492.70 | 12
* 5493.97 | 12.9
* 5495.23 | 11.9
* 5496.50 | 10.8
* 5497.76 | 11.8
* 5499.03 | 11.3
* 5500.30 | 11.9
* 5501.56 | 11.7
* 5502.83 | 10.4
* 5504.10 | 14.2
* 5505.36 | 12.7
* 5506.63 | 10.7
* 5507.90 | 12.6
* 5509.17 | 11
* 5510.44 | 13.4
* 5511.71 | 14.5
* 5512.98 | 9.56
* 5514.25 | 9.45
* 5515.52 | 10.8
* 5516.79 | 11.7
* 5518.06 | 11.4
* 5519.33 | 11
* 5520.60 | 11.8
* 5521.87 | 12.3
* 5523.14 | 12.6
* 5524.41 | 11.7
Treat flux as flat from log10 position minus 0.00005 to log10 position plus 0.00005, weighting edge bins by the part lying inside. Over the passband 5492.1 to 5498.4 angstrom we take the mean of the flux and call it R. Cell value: 11.9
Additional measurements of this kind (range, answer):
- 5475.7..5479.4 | 12.2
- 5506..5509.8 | 11.4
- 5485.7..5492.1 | 11.1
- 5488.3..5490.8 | 12.4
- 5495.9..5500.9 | 11.4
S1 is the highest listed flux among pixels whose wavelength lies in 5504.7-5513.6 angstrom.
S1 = 14.5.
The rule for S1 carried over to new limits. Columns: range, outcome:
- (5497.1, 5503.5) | 11.9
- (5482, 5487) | 12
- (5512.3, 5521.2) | 11.8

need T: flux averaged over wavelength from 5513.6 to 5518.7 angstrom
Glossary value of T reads 10.8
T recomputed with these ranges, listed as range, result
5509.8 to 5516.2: 11.5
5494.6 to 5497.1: 11.3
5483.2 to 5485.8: 11.8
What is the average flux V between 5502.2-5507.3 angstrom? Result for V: 12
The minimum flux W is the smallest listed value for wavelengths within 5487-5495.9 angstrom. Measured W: 10.6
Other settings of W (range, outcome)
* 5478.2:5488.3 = 8.37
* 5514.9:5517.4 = 10.8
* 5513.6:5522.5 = 9.45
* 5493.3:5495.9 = 11.9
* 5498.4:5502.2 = 11.3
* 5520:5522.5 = 11.8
